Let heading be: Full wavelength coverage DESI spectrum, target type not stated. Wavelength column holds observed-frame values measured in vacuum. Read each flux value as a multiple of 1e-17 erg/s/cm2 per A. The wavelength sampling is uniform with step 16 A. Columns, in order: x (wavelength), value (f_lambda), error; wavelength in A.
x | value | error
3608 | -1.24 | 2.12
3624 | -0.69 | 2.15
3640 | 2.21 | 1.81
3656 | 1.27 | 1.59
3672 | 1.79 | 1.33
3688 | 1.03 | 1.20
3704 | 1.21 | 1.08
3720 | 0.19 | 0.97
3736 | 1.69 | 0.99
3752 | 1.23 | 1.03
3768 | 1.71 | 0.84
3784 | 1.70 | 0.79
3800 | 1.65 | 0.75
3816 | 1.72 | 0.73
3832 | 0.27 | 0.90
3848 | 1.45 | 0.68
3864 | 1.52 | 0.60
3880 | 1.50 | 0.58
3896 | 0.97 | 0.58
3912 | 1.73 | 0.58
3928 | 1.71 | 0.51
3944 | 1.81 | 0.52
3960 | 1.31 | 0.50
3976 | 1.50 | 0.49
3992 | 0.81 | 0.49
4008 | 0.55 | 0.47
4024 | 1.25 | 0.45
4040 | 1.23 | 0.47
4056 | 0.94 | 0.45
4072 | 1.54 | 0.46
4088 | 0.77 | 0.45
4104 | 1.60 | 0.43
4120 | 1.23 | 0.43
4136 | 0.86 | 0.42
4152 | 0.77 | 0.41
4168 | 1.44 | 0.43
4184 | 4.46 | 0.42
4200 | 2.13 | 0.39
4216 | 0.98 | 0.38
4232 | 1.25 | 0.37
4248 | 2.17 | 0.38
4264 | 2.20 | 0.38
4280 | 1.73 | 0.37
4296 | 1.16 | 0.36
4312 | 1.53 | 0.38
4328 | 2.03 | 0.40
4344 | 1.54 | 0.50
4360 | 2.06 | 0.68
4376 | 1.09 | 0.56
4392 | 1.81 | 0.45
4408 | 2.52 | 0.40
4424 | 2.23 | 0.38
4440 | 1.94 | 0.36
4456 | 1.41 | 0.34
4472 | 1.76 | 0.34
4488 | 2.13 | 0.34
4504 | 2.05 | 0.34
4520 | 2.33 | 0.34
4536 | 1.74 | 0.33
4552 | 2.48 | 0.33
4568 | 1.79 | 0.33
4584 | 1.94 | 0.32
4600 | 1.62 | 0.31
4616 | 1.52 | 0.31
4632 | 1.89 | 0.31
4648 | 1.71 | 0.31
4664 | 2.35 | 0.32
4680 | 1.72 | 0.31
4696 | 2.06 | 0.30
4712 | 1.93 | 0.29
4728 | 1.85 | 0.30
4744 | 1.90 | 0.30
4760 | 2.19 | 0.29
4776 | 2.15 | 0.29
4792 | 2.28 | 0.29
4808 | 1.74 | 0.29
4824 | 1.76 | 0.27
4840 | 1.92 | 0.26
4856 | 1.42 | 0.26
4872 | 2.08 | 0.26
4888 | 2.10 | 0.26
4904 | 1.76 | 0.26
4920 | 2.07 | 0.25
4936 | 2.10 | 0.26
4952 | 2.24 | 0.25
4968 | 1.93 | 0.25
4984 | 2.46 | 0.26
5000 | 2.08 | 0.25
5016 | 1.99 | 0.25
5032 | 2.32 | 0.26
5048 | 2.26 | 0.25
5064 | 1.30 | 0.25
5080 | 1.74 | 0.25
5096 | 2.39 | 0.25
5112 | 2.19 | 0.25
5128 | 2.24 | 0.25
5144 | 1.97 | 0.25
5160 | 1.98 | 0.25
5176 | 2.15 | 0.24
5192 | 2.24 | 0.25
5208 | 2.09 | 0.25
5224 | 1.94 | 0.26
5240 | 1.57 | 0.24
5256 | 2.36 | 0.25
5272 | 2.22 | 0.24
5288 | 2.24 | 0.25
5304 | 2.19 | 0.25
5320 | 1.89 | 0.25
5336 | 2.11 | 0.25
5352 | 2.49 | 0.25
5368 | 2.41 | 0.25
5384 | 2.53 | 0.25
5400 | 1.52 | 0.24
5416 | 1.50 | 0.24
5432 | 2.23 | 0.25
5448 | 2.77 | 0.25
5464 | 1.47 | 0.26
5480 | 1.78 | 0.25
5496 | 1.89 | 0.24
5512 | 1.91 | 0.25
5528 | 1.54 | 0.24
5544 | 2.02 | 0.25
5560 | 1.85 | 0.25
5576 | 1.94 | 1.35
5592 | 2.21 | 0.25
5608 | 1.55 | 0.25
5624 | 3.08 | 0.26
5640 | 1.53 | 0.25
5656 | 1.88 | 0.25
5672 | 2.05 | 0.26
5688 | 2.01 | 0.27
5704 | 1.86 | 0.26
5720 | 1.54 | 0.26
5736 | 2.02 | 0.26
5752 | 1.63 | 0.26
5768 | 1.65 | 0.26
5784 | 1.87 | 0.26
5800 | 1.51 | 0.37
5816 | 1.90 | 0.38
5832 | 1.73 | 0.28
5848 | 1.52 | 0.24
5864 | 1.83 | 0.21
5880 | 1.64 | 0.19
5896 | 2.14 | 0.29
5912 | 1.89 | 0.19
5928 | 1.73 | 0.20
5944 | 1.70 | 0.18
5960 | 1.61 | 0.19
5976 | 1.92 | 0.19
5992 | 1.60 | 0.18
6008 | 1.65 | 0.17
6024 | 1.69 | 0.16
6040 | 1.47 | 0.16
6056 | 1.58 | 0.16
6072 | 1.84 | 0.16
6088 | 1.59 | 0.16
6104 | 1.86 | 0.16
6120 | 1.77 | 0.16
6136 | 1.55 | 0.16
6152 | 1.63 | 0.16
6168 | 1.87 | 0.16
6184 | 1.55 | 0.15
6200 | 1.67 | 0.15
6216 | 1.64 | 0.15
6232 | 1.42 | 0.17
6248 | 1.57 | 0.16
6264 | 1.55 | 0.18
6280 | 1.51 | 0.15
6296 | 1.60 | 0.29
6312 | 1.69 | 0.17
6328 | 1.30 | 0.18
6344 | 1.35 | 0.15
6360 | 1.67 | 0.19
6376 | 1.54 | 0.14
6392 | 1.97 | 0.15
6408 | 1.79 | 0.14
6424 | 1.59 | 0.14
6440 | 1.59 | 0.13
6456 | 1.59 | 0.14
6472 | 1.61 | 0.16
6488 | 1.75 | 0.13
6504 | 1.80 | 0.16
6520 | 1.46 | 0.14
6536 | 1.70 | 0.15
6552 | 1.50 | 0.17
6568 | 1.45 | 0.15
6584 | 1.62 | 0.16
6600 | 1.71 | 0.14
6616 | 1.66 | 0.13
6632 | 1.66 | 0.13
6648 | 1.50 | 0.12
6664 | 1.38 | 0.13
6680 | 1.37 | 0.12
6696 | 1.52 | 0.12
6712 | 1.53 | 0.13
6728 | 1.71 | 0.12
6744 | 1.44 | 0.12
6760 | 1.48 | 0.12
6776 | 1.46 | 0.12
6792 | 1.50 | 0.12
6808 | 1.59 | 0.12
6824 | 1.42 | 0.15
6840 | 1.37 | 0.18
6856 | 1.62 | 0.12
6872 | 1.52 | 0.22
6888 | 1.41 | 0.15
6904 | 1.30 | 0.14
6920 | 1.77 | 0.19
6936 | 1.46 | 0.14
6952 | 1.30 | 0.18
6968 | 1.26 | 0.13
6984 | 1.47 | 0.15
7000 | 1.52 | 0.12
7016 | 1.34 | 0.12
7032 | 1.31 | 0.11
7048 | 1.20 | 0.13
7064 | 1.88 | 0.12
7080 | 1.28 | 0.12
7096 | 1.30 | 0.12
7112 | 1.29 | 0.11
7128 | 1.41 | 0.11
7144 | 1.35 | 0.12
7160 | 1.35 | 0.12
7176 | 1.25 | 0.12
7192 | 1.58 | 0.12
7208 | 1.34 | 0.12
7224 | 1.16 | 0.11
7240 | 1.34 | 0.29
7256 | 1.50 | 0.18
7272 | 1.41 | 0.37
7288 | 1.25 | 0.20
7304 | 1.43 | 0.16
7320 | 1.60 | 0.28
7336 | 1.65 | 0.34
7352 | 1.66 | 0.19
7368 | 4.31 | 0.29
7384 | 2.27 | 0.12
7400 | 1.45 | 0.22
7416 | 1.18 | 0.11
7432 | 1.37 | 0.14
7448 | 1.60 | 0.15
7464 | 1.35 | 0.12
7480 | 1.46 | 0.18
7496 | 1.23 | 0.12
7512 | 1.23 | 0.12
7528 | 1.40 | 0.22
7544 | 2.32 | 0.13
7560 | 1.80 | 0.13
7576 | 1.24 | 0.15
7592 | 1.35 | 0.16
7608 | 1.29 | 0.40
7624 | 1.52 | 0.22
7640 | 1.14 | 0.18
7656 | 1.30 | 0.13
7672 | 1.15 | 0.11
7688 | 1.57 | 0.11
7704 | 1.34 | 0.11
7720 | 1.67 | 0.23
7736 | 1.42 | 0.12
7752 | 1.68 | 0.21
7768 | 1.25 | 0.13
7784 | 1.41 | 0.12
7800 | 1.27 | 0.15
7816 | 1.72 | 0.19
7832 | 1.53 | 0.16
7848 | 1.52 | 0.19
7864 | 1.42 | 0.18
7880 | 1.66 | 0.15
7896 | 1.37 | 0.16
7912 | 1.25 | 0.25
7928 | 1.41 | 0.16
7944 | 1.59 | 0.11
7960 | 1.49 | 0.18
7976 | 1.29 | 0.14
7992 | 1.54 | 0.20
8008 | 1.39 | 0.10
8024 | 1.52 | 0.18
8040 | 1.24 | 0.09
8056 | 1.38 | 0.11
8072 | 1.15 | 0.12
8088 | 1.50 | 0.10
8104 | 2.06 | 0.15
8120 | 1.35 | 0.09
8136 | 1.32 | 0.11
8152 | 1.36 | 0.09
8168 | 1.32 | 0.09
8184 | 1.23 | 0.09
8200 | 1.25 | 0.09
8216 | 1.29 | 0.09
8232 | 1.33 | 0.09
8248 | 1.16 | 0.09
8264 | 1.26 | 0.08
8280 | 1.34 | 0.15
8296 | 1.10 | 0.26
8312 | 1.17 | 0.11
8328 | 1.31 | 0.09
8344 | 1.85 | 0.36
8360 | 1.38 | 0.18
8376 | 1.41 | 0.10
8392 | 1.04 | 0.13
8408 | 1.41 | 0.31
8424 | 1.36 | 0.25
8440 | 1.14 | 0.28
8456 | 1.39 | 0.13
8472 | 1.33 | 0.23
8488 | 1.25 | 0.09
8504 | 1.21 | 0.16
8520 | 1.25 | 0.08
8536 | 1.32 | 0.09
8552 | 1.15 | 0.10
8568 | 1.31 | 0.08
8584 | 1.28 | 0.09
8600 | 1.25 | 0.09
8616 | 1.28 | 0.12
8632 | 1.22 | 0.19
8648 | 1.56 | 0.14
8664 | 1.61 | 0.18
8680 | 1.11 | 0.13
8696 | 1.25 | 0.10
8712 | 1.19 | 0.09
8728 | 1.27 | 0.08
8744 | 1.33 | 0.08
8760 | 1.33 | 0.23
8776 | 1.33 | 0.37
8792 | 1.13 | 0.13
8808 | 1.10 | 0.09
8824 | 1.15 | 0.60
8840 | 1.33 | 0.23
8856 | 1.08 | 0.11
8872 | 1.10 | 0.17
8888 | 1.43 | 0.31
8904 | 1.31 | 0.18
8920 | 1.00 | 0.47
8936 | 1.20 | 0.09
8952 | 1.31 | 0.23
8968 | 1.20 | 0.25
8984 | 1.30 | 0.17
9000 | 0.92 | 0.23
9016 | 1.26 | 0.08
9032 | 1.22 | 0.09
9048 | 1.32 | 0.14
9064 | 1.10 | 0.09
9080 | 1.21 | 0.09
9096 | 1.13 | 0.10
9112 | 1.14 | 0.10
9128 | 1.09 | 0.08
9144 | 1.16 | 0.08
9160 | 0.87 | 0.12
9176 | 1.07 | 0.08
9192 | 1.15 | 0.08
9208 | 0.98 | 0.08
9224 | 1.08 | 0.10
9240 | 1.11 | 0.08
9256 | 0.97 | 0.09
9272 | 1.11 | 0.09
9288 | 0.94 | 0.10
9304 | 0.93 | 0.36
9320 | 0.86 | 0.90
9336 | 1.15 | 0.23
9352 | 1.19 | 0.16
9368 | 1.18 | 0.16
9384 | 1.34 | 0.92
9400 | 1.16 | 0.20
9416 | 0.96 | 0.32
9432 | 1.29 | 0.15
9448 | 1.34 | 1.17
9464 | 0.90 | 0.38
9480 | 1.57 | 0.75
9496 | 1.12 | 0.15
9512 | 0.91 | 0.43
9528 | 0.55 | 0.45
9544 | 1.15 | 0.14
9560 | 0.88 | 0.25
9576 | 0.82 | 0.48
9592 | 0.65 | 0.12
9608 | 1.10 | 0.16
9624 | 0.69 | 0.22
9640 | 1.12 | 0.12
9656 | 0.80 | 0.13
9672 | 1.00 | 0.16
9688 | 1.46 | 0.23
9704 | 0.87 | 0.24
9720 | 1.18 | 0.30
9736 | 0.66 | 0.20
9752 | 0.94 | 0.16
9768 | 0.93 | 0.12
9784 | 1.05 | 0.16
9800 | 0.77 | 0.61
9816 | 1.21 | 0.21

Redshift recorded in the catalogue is 0.12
